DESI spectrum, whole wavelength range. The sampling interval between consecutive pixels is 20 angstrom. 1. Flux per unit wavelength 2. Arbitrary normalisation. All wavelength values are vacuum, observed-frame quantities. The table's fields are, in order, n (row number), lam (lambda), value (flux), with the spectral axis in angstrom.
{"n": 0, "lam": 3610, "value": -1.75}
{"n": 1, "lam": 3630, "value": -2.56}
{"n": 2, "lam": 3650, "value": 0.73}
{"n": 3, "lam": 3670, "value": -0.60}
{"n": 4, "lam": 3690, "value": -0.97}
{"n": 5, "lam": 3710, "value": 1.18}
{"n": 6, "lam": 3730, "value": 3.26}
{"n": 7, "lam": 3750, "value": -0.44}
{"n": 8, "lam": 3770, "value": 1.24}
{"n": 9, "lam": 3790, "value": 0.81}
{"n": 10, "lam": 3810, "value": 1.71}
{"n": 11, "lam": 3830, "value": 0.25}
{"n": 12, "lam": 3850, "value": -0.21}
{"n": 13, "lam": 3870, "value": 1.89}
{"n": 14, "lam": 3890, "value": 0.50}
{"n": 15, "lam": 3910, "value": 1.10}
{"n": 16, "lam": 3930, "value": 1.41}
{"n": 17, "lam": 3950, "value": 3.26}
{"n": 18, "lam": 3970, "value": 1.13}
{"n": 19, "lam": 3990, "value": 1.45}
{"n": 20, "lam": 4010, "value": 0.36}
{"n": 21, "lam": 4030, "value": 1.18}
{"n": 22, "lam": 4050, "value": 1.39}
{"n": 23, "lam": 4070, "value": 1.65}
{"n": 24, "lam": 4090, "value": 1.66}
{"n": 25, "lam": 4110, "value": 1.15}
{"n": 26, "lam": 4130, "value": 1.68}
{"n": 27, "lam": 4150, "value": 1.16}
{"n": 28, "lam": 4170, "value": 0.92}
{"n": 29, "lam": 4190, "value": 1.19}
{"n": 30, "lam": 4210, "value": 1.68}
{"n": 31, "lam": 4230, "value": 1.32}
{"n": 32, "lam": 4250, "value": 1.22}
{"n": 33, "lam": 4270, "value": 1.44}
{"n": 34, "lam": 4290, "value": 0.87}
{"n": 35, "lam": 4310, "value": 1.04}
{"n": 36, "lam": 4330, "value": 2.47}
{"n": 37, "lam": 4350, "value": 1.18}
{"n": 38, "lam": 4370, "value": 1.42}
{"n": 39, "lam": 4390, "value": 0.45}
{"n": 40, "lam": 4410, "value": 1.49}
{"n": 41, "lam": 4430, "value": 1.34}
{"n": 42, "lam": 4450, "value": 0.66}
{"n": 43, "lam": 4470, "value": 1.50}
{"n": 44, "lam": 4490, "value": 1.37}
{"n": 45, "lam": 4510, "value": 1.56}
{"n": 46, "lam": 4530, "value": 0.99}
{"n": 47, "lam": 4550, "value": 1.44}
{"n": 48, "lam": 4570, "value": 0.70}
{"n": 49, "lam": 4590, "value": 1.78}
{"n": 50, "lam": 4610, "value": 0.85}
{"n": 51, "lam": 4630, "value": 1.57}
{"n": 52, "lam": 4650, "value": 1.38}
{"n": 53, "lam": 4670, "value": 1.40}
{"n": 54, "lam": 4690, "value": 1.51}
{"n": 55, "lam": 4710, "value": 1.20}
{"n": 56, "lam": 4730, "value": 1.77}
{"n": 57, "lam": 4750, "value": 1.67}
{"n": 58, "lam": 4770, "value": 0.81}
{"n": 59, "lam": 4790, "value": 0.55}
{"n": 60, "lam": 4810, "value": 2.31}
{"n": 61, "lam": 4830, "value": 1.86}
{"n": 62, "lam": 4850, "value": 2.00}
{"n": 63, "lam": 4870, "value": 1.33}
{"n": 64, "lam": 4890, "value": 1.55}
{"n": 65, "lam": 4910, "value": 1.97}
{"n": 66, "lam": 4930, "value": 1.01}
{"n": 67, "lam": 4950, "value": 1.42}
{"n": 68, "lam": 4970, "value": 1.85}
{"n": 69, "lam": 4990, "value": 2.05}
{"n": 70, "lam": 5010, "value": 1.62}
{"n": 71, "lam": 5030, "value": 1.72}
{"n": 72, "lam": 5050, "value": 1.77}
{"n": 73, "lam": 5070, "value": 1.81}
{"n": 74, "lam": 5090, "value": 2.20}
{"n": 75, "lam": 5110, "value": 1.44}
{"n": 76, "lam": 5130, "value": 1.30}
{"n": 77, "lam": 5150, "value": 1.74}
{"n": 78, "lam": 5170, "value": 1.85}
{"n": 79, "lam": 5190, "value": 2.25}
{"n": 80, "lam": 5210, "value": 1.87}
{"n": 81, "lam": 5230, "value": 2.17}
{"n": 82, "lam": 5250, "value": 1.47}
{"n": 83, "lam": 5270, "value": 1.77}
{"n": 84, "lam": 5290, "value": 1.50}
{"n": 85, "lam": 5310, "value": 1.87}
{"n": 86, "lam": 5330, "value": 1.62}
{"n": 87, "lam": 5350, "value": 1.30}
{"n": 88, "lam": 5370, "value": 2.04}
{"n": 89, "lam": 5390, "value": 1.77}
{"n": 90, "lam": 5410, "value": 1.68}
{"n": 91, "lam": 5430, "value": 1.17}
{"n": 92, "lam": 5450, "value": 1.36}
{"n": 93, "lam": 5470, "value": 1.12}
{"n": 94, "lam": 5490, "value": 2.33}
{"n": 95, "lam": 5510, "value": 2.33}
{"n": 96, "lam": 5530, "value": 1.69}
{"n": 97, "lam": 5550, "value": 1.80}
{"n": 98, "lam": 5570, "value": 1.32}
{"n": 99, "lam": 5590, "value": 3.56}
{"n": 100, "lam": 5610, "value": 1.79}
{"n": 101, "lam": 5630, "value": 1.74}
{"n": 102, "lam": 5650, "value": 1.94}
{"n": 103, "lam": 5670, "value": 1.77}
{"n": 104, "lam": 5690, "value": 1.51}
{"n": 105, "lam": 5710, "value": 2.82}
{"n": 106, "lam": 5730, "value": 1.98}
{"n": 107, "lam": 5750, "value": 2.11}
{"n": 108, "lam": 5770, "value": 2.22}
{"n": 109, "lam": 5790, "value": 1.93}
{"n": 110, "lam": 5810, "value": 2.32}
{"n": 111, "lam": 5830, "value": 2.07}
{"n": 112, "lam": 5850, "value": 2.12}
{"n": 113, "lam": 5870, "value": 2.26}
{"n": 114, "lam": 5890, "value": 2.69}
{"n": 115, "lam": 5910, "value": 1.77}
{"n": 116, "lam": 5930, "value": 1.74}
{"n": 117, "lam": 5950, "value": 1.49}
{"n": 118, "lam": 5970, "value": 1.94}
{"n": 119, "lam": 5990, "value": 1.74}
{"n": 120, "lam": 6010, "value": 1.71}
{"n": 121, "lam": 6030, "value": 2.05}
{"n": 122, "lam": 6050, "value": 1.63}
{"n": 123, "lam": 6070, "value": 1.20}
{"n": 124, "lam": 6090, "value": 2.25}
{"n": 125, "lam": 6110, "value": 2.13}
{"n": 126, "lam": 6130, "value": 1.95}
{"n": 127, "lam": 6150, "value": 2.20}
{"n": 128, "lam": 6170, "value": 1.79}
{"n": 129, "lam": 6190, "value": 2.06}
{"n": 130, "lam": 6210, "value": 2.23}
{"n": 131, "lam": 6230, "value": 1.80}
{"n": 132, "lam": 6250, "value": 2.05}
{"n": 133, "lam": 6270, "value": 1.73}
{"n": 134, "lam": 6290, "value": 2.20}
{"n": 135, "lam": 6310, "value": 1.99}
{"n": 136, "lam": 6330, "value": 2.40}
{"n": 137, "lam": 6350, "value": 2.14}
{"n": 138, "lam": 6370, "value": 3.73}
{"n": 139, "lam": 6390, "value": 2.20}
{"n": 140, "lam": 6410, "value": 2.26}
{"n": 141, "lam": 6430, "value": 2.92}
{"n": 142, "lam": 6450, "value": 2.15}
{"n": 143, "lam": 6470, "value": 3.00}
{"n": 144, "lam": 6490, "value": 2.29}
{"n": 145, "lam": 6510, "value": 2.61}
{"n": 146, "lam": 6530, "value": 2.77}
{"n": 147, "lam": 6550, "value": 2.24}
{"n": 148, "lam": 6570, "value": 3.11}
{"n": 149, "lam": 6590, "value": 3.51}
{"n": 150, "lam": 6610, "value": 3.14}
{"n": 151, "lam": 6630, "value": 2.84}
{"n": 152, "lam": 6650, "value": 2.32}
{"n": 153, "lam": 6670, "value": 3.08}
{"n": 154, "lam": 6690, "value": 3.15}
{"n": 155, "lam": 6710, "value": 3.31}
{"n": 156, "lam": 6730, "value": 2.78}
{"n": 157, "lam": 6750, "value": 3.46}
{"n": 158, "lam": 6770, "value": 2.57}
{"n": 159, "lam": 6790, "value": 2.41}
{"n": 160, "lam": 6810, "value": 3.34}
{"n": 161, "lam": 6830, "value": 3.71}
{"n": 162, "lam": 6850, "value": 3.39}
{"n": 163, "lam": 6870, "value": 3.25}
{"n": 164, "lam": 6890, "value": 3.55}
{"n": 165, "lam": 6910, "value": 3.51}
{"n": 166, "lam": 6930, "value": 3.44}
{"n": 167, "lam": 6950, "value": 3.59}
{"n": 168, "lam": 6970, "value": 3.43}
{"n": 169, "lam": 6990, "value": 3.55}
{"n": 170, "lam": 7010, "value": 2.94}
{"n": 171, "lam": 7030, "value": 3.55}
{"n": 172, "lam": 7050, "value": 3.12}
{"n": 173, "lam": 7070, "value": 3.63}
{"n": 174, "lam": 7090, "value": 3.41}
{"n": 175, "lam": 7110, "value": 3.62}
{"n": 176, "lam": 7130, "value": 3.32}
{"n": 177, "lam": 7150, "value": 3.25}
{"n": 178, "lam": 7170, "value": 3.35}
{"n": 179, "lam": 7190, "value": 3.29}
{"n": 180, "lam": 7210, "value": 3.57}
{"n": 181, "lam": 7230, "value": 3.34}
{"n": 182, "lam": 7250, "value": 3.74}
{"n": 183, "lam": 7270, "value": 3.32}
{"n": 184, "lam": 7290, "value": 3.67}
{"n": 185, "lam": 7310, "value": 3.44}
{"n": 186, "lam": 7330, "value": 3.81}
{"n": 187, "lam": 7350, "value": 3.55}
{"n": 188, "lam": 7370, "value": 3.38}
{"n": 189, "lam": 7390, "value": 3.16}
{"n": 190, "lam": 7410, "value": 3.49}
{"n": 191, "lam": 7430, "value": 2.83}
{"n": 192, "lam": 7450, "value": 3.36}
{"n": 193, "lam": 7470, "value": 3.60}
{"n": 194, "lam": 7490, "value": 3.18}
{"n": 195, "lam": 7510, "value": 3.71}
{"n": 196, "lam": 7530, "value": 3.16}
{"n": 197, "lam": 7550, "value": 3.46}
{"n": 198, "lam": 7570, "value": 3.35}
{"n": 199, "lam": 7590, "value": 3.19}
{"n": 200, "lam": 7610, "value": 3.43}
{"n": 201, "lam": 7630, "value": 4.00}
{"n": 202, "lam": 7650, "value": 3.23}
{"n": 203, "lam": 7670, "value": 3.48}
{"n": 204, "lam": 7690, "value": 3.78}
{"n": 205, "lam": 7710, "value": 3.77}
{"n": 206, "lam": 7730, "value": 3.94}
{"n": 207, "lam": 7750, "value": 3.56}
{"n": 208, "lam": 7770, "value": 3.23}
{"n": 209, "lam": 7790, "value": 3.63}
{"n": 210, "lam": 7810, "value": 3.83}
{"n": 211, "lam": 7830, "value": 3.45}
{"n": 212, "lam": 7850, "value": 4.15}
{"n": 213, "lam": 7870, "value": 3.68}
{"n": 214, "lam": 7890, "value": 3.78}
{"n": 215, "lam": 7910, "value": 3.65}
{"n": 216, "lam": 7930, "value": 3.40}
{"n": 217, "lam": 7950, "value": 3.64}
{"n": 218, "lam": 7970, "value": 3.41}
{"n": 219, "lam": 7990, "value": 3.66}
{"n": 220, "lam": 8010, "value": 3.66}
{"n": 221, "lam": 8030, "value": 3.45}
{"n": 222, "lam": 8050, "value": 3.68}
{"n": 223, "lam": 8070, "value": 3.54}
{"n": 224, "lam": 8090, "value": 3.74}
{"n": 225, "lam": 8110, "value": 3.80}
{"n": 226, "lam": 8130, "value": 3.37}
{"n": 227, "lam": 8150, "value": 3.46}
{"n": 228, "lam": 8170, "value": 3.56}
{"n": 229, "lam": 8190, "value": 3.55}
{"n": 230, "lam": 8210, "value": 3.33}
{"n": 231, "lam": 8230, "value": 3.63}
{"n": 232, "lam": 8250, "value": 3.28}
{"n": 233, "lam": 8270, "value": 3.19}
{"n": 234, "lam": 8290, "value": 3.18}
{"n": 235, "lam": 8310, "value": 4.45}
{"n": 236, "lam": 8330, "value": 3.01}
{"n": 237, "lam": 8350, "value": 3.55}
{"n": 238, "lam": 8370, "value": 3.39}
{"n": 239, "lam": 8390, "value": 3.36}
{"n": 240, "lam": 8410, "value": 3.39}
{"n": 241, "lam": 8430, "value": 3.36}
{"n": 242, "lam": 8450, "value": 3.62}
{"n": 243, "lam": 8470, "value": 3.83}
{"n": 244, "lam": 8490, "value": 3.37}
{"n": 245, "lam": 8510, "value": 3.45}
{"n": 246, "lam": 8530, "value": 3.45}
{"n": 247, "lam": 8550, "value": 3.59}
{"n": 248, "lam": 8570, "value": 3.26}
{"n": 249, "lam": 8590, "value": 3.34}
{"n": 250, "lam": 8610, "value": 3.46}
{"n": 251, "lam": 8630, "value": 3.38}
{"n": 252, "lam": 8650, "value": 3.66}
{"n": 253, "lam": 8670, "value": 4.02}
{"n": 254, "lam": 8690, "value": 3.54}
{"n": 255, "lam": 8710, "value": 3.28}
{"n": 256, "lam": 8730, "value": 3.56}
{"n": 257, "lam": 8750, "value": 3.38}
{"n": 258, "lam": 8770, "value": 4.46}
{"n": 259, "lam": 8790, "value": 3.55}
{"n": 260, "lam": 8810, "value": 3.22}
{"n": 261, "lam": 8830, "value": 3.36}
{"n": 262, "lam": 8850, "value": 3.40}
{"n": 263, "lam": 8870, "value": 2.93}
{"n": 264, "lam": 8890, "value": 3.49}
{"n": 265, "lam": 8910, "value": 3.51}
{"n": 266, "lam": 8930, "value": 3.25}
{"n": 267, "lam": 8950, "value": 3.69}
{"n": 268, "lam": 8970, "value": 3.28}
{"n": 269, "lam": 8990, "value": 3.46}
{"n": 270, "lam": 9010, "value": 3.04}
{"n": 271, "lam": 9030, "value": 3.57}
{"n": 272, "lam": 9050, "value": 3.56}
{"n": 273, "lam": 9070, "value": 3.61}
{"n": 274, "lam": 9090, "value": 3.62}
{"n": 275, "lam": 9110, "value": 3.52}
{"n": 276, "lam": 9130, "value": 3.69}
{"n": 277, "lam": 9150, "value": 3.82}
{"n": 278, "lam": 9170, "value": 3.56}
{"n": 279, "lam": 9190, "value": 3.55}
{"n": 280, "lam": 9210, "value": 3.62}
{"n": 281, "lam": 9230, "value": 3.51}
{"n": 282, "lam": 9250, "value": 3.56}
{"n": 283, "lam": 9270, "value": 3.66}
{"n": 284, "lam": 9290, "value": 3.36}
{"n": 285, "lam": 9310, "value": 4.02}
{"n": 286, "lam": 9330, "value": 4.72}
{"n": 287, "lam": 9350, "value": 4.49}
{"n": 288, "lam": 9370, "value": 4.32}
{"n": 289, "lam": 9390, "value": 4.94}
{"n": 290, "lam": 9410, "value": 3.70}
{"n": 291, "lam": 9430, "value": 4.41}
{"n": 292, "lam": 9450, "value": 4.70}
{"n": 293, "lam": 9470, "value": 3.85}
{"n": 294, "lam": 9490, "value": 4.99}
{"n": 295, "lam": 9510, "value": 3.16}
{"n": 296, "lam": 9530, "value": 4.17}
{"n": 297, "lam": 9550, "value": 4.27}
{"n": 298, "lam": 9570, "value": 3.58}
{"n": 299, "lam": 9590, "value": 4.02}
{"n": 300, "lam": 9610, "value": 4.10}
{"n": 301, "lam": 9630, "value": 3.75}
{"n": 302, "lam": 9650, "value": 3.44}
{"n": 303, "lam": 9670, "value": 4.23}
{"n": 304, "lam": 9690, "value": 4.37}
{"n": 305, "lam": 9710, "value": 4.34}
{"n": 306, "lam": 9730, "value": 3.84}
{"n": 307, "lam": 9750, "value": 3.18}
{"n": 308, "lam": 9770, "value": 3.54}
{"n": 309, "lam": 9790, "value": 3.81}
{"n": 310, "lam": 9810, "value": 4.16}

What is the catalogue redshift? 0.709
